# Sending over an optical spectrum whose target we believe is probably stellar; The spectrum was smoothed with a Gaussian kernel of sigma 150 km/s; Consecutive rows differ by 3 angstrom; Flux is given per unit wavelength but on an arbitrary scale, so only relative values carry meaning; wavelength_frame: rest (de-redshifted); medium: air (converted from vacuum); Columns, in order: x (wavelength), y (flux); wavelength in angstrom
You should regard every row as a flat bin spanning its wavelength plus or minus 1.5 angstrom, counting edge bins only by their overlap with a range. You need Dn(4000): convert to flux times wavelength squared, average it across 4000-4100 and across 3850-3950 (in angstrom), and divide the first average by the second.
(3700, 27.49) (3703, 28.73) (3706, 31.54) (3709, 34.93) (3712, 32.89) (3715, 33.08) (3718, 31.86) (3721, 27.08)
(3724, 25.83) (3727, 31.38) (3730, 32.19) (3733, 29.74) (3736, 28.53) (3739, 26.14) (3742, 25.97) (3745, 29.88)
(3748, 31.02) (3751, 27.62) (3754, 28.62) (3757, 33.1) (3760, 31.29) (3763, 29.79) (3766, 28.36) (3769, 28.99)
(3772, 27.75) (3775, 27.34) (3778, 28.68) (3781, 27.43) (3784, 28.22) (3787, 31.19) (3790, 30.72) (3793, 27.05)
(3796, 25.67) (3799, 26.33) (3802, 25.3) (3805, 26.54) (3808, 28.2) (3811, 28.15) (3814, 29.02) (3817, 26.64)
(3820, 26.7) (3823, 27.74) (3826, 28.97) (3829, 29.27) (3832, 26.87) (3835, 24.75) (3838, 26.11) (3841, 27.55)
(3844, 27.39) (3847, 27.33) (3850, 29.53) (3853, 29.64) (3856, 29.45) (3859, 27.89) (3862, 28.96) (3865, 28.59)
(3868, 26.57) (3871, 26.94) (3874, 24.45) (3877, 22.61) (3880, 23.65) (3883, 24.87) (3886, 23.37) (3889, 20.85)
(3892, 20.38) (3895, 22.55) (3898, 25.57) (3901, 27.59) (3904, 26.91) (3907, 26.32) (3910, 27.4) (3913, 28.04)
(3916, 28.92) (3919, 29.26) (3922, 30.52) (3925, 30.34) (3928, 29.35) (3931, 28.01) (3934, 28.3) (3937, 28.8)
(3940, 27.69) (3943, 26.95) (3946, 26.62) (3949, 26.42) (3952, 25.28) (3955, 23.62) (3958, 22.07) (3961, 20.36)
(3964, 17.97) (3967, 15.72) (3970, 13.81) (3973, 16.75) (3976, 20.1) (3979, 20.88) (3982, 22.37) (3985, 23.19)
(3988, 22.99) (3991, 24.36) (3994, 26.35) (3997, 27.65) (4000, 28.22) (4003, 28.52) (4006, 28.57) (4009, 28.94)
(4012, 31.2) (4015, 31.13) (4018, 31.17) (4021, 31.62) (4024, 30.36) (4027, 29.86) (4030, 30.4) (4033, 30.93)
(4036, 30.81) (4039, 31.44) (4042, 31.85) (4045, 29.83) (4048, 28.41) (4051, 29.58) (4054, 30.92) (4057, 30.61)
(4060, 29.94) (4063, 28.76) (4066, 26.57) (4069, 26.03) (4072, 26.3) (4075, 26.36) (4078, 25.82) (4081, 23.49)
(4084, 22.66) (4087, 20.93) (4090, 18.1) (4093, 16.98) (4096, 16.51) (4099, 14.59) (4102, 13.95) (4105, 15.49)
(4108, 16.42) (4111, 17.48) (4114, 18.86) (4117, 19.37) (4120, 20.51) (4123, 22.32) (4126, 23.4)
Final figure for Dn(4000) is 1.1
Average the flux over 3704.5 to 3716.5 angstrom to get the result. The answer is 33.1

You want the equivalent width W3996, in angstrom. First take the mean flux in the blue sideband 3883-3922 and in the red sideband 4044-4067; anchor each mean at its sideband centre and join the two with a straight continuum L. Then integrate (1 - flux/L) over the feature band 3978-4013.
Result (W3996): 2.35 angstrom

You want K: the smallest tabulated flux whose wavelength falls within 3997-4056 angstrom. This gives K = 27.65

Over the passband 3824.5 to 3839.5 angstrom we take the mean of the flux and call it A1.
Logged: 27.2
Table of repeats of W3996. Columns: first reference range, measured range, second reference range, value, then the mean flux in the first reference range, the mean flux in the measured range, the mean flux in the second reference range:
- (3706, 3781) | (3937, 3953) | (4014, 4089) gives 1.2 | 29.7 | 26.8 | 28.5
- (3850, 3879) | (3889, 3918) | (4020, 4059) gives 2.3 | 27.3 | 25.8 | 30.5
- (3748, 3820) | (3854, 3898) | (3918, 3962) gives 3.8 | 28.4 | 25.1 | 27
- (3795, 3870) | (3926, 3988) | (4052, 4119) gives 4.2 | 27.6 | 23.3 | 22.1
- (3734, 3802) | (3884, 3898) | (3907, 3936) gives 3.1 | 28.6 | 22.3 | 28.8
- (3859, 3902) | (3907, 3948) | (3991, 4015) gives -3.4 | 24.9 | 28.4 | 28.4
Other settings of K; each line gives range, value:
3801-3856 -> 24.75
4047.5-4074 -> 26.03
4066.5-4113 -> 13.95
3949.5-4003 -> 13.81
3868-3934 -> 20.38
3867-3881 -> 22.61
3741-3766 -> 25.97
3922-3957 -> 23.62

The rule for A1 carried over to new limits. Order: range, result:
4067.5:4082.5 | 25.6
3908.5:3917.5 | 28.1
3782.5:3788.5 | 29.7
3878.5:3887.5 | 24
